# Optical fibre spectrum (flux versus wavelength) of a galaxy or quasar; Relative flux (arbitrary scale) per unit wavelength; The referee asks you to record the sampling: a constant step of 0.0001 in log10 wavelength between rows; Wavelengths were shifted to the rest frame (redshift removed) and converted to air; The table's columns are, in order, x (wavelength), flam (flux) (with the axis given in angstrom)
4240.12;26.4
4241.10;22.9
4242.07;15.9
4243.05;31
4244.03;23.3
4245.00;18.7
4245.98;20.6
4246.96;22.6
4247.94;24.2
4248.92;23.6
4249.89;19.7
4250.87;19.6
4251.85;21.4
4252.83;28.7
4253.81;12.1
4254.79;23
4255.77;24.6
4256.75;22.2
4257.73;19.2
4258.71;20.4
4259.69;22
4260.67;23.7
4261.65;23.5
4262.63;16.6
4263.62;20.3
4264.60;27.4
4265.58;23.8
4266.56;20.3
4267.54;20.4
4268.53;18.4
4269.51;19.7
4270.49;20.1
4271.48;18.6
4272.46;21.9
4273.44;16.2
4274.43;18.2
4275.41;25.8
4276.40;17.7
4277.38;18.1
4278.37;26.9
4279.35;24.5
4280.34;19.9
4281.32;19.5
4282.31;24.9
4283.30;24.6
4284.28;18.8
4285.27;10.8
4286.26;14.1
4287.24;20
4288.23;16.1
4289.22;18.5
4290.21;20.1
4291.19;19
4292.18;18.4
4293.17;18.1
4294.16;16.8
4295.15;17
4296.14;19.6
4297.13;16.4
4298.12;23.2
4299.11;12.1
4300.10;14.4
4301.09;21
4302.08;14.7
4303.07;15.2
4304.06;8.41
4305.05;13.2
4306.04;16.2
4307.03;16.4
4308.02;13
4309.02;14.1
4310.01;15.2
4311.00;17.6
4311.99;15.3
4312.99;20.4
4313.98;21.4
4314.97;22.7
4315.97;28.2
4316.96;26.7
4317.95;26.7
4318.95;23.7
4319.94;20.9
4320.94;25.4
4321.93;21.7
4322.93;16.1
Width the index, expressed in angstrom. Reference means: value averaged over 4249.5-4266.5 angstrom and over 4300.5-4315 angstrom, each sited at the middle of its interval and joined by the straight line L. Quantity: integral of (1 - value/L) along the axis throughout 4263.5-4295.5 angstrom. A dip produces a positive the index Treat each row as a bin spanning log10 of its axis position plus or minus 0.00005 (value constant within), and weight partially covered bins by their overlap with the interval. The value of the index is -0.97 angstrom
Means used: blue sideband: 21.6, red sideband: 16.1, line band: 19.9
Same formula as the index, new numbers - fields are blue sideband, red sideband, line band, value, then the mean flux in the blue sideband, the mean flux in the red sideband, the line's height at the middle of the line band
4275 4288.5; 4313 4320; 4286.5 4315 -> 6.9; 20.1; 24.3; 22.4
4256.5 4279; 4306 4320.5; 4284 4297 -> 1.9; 20.9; 20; 20.5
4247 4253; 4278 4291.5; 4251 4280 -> 0.1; 22.5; 19.8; 21.3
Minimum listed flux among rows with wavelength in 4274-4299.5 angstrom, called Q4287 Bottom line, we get 10.8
